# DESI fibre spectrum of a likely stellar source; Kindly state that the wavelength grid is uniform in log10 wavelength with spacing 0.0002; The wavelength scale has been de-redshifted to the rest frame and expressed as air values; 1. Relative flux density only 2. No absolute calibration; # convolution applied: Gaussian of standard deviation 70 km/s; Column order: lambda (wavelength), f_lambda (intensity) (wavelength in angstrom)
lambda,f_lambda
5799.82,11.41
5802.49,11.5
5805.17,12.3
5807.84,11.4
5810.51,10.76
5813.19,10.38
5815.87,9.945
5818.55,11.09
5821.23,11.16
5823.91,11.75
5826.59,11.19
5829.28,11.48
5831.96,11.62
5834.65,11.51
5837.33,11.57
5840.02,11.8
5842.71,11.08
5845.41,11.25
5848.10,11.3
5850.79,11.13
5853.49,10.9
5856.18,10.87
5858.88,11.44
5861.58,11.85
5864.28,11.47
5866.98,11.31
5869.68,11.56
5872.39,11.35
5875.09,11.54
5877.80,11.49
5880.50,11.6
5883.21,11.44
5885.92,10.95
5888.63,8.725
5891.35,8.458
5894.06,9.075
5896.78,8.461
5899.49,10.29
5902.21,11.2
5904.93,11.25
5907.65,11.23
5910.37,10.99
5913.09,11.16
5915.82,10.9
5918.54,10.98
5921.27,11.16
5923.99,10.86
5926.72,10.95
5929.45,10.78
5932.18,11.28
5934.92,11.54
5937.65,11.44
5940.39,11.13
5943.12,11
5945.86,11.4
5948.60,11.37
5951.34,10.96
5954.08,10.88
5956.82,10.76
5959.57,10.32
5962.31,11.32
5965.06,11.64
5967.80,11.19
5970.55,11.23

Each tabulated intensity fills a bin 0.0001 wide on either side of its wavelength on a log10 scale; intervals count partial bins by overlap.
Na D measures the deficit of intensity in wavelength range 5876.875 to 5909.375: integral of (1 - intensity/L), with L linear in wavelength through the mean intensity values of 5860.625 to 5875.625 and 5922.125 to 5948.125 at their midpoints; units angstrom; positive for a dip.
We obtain 3.0 angstrom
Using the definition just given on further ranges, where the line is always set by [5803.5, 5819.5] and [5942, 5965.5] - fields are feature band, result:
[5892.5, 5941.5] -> 1.01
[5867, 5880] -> -0.55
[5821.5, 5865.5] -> -1.54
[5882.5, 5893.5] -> 1.27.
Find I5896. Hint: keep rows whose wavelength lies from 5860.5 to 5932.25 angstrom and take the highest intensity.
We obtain 11.85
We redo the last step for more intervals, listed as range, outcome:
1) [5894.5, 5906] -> 11.25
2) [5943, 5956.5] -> 11.4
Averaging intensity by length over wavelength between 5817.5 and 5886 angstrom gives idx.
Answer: 11.4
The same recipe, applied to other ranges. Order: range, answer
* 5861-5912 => 10.7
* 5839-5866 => 11.3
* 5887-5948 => 10.7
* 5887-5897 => 8.76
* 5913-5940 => 11.1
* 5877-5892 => 10.5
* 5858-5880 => 11.5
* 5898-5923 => 11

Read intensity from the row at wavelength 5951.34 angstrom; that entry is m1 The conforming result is 10.96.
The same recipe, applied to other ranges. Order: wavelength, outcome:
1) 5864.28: 11.47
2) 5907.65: 11.23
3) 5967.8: 11.19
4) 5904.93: 11.25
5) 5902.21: 11.2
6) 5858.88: 11.44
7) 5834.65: 11.51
